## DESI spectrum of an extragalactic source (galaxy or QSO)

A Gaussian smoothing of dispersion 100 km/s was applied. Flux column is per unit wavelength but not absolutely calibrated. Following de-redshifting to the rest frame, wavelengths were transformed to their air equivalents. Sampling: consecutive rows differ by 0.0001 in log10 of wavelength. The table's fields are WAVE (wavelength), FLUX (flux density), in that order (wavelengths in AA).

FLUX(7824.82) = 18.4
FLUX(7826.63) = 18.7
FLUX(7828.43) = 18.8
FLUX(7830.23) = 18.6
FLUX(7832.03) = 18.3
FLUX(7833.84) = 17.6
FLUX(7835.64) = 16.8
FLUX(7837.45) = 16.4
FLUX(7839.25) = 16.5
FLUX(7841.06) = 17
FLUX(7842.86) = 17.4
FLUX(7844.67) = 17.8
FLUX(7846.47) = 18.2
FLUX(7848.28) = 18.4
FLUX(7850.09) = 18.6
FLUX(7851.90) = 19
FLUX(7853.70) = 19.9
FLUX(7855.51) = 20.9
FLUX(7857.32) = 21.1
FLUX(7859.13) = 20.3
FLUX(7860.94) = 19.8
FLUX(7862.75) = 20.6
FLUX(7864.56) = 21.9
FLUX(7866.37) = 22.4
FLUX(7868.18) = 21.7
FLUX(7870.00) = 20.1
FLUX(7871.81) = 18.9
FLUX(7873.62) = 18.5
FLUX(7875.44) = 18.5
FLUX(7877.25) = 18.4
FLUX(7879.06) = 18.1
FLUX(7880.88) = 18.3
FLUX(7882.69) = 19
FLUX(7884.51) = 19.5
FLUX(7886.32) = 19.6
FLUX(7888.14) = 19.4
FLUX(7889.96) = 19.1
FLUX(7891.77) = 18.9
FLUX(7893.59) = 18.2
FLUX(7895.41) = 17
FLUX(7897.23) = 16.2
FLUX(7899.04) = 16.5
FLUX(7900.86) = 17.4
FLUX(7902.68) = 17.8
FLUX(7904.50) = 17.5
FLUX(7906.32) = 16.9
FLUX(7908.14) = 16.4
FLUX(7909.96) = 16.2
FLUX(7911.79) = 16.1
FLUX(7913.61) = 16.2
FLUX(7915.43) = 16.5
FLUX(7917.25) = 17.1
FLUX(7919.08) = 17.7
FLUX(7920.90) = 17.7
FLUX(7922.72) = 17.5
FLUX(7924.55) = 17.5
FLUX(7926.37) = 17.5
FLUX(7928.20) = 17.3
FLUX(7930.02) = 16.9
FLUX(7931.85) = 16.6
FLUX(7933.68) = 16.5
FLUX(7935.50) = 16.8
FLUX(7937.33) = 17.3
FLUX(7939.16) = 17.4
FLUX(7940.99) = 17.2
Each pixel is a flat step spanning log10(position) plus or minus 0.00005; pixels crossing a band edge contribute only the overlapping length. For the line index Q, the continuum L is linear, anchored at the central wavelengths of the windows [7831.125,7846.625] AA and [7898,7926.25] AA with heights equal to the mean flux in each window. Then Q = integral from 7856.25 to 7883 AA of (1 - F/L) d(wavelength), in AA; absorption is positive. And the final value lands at -4.2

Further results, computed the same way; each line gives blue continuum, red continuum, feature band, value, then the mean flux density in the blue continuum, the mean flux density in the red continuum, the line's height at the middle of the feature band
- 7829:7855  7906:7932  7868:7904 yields -2.3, 18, 16.9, 17.4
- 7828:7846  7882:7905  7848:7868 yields -3.0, 17.5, 18.2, 17.8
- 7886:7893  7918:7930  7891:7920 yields 2.1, 19.2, 17.5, 18.4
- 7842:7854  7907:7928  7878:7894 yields -1.2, 18.4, 17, 17.6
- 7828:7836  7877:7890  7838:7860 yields -0.4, 18.1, 18.9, 18.4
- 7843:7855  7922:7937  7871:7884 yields -0.3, 18.6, 17.1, 18.1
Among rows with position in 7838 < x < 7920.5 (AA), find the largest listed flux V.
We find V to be 22.4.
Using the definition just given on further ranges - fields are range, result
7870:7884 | 20.1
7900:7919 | 17.8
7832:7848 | 18.3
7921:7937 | 17.5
